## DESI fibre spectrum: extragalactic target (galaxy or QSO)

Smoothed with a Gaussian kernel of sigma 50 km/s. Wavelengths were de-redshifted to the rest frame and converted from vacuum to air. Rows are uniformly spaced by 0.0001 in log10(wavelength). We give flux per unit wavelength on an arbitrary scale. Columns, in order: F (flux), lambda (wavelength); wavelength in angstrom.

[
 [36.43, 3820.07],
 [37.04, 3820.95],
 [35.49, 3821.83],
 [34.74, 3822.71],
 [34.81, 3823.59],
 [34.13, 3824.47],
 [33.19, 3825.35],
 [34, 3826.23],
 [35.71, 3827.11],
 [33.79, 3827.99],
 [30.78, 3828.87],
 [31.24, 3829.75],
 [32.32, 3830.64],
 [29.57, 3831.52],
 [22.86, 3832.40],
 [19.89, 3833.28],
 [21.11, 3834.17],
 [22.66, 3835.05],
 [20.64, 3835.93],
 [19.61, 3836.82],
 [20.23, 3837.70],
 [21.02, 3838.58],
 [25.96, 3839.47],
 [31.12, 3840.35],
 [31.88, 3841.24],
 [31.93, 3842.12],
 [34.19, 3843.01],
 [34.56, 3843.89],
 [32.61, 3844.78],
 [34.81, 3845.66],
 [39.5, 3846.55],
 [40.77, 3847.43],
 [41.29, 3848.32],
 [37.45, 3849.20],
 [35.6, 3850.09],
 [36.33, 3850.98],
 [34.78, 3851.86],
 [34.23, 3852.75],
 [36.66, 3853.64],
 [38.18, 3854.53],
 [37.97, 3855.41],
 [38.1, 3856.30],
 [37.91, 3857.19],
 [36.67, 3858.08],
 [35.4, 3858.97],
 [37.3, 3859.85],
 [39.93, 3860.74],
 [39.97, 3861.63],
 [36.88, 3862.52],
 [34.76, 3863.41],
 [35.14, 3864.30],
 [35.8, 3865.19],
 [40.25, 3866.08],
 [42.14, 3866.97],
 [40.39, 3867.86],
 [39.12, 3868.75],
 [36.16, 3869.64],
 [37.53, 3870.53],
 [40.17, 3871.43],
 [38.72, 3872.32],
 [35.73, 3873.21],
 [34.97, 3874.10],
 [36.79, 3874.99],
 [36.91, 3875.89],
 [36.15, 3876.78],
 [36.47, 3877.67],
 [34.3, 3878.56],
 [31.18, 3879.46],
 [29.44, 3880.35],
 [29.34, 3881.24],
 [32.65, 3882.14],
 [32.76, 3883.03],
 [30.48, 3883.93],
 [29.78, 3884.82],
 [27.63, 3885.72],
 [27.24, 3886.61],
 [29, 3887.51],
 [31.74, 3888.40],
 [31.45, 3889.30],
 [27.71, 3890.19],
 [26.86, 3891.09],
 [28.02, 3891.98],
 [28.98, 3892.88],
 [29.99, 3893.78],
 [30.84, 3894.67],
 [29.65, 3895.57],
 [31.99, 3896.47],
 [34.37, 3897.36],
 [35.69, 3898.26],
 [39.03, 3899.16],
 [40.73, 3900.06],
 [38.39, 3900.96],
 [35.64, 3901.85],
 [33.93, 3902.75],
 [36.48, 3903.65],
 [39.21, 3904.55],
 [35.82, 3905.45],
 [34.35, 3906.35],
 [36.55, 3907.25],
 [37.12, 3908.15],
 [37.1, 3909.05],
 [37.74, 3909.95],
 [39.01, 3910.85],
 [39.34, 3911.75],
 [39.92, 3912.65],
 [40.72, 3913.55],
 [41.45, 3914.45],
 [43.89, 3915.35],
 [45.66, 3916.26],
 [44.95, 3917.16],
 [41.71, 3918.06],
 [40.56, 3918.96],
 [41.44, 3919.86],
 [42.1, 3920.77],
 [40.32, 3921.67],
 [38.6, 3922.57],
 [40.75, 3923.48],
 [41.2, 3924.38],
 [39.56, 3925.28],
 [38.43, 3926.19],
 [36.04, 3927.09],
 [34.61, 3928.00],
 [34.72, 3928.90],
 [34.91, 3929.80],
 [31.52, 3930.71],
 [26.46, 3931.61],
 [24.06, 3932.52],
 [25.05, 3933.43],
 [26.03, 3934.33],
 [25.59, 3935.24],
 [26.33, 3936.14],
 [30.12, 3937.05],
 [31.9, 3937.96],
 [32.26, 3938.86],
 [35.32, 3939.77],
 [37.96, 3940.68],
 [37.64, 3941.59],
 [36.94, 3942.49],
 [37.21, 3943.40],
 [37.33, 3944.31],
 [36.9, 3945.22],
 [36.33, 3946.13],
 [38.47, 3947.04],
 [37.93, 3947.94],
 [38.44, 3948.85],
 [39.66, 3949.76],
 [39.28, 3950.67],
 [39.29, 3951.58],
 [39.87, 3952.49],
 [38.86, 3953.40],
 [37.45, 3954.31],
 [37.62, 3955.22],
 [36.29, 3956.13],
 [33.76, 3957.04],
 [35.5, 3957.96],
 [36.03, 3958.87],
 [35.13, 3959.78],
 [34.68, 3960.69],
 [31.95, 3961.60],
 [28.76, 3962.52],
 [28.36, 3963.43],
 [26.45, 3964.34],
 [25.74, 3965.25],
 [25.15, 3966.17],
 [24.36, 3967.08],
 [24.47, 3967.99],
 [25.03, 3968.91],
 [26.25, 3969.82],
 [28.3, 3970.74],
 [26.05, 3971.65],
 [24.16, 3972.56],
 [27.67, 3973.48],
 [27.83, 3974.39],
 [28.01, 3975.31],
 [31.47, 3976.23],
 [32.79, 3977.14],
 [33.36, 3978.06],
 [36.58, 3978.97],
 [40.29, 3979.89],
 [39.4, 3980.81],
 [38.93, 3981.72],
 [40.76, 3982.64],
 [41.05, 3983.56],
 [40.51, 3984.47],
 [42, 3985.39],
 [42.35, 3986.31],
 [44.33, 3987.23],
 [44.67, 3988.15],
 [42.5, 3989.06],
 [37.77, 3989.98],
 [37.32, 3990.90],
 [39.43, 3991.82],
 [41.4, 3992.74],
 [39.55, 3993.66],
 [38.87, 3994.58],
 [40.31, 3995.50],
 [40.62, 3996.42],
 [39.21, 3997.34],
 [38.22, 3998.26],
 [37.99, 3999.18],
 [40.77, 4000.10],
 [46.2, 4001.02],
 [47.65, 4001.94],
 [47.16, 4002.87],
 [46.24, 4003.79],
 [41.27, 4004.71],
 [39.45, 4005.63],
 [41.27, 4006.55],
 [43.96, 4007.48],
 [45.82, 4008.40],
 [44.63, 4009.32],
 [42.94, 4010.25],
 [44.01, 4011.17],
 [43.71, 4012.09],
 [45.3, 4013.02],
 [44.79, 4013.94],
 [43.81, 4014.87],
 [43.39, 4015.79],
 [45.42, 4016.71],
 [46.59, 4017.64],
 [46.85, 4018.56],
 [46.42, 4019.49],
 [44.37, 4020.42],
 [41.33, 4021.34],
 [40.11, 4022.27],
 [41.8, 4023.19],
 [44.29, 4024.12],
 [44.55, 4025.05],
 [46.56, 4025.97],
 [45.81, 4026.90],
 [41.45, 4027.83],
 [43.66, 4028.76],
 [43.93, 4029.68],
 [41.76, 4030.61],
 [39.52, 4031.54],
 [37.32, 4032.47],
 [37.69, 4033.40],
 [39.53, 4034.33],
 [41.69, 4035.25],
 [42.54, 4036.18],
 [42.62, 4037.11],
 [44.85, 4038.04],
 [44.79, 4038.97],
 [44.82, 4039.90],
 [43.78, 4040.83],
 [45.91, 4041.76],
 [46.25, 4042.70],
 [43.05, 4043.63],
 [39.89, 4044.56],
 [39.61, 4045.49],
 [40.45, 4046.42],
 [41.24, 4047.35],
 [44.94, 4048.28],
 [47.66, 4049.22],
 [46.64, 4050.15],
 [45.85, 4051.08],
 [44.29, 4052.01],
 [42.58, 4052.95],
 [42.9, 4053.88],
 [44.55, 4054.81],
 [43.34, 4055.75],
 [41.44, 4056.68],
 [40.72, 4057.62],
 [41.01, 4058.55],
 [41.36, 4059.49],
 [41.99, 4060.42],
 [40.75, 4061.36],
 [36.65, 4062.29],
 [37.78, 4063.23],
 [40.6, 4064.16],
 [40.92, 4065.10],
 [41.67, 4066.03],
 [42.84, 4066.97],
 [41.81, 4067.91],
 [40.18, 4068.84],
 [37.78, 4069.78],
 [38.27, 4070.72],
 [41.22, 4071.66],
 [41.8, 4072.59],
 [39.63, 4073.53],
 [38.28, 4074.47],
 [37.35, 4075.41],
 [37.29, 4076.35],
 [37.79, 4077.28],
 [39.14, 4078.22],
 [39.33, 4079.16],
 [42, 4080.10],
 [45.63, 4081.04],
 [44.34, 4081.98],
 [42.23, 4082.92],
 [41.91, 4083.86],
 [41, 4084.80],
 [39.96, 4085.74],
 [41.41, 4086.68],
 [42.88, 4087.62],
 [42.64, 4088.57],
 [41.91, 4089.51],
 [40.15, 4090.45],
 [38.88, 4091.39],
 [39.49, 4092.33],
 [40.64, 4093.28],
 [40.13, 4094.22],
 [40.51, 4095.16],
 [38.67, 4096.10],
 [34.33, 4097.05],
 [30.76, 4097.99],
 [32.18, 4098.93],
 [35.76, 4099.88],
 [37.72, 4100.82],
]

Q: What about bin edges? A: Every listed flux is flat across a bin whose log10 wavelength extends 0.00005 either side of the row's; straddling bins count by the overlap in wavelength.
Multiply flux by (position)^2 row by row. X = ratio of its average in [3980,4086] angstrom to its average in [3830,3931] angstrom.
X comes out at 1.3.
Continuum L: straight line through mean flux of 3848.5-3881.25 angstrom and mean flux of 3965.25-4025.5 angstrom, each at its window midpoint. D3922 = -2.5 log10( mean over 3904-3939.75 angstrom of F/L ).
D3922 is 0.04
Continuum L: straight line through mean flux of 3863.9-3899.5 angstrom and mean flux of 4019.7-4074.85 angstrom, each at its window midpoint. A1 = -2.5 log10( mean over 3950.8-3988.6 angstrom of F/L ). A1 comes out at 0.13 mag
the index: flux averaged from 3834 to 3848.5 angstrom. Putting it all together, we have 29.6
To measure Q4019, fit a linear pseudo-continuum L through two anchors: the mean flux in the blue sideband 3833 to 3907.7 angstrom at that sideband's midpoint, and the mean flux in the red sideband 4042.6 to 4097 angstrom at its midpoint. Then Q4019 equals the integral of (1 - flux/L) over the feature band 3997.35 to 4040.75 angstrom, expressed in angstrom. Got -4.3 angstrom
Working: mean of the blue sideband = 33.7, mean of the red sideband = 41.2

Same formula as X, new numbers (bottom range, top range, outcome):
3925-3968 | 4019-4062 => 1.34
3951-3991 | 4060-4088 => 1.25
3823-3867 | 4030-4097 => 1.40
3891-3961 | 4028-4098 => 1.23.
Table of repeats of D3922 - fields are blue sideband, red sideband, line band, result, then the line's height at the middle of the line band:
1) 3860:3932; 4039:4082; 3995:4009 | -0.07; 39.6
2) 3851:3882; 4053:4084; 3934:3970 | 0.15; 38.4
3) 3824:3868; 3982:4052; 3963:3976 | 0.46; 40.1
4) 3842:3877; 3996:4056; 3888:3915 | 0.11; 38.7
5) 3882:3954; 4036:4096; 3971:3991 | 0.05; 38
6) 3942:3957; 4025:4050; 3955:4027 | 0.06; 40.2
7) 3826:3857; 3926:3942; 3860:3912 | -0.11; 31.5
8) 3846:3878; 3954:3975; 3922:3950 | -0.08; 32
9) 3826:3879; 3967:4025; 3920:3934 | 0.05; 36.8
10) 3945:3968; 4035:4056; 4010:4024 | -0.09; 40.7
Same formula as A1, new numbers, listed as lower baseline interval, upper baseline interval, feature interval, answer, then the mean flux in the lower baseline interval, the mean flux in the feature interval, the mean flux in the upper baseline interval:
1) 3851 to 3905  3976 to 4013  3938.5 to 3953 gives 0.02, 34.8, 37.6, 41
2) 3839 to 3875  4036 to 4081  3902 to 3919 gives -0.03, 36.6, 39.1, 41.7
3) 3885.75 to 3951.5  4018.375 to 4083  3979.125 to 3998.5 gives -0.04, 35.5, 40.4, 42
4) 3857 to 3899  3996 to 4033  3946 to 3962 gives 0.06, 34.1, 37.1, 43.2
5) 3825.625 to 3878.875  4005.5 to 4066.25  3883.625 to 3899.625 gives 0.17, 34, 30.6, 42.9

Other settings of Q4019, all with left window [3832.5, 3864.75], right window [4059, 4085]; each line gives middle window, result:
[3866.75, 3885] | -0.81 angstrom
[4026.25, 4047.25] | -1.67 angstrom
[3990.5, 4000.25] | -0.40 angstrom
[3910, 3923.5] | -2.34 angstrom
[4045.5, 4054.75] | -0.98 angstrom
